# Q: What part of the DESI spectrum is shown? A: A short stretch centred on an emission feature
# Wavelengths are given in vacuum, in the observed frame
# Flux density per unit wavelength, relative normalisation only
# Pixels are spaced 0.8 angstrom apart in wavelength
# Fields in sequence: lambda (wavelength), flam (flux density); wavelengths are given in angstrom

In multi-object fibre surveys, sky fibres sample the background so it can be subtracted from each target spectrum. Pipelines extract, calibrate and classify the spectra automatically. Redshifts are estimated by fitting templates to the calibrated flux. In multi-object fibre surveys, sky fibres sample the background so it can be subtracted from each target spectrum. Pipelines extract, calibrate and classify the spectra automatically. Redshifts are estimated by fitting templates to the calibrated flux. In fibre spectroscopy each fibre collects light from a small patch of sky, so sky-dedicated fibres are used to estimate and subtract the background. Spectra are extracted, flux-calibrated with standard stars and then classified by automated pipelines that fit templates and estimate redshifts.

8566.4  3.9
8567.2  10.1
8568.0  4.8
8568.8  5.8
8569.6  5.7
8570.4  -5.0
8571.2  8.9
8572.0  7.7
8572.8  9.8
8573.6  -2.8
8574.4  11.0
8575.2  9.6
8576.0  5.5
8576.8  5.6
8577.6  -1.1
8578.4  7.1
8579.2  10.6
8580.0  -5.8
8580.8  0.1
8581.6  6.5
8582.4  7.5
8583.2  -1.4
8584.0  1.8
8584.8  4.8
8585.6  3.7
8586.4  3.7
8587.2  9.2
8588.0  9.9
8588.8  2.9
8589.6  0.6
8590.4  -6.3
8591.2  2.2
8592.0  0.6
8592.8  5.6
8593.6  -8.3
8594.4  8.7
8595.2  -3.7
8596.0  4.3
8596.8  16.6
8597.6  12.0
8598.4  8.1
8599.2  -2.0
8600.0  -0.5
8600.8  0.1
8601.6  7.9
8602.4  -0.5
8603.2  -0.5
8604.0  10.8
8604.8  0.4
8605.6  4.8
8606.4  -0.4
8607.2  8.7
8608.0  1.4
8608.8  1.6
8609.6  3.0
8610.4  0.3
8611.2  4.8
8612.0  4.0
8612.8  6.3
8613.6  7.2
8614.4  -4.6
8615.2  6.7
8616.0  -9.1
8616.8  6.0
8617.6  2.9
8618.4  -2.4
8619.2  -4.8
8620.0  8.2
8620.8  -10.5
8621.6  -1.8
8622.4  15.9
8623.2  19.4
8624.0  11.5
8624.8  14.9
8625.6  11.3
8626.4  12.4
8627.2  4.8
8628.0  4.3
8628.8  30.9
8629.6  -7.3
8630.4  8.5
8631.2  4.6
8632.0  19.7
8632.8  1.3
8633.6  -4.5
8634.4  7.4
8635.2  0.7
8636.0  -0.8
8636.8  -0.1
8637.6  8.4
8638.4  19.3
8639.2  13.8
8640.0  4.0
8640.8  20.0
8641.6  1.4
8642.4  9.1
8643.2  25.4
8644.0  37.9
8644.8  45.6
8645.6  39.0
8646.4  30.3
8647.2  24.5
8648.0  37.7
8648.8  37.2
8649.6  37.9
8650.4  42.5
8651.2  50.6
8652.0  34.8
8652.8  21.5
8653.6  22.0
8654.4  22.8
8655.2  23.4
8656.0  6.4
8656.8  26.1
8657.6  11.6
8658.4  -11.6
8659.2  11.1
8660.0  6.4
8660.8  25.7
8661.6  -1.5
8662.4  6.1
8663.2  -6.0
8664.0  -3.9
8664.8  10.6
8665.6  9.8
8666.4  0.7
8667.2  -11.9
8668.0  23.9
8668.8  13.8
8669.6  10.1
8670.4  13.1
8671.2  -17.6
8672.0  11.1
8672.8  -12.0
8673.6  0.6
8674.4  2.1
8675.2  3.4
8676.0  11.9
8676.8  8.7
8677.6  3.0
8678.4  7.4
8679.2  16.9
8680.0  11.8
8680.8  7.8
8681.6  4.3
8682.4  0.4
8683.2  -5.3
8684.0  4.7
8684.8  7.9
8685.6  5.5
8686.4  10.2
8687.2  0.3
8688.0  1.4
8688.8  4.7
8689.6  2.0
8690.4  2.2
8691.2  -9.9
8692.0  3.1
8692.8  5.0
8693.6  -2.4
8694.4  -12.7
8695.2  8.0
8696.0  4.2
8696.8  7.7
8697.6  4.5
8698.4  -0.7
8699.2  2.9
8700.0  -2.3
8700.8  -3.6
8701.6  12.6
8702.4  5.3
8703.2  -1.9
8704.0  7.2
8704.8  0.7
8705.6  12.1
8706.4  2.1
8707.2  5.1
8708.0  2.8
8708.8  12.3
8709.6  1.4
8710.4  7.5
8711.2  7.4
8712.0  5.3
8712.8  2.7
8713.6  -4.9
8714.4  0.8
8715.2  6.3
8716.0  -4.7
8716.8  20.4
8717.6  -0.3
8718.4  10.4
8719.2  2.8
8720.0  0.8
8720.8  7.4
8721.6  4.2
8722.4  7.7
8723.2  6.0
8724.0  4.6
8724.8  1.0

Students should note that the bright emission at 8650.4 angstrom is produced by [O II]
